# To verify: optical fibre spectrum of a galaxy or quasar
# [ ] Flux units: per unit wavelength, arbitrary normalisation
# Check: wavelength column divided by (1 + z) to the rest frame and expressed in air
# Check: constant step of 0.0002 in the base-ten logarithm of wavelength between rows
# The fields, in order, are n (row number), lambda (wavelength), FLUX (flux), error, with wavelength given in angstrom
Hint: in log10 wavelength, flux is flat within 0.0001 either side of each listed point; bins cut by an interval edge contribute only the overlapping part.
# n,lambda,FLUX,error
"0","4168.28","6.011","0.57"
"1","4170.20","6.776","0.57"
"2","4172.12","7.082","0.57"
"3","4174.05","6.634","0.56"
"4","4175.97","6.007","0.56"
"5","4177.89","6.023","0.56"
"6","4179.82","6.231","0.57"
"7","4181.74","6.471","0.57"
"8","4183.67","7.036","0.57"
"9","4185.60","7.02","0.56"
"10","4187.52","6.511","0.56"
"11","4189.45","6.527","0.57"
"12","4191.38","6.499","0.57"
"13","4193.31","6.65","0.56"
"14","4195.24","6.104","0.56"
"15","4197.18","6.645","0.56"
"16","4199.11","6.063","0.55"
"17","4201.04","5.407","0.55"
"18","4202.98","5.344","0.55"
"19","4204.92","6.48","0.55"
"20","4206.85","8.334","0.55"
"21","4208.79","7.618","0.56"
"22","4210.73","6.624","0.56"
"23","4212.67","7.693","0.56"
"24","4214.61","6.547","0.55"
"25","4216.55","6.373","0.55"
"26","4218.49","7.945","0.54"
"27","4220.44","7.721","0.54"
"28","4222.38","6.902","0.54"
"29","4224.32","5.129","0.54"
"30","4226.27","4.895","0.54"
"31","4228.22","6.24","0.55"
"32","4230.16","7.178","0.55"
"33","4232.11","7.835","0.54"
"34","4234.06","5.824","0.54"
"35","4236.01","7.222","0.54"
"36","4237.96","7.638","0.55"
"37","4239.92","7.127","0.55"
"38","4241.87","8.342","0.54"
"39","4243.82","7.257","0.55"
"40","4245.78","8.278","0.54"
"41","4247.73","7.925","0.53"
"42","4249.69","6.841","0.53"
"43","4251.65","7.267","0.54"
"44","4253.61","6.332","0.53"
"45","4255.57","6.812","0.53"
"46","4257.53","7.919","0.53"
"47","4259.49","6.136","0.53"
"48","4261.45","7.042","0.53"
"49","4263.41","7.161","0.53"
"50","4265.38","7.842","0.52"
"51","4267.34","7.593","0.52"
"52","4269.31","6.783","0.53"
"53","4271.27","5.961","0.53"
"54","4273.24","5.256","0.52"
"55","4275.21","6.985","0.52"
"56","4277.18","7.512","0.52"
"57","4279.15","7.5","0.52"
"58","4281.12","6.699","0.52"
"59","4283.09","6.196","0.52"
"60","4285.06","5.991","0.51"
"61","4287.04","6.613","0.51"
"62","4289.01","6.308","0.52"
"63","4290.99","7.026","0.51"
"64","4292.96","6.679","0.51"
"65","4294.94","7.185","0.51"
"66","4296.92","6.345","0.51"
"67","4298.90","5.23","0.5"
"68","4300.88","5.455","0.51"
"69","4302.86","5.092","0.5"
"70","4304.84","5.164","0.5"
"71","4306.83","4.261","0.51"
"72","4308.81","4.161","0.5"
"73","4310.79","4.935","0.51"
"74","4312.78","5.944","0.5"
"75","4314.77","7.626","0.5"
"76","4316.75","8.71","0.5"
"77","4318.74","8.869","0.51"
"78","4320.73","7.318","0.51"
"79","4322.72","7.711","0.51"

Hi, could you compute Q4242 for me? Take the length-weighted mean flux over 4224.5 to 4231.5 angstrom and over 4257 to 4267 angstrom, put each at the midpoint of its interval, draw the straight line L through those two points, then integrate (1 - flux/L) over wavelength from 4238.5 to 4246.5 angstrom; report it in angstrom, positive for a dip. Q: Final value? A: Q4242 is -1.4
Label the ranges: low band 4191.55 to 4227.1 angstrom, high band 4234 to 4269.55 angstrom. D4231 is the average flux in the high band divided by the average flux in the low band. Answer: 1.1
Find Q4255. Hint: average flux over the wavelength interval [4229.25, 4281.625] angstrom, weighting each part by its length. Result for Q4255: 7.12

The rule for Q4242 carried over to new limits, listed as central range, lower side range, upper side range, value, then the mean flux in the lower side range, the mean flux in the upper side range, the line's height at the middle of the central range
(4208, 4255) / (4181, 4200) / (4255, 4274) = -2.1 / 6.55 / 6.87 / 6.73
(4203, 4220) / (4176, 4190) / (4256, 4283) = -1.2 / 6.51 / 6.93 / 6.65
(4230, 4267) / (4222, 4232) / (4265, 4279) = -4.4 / 6.17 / 6.84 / 6.49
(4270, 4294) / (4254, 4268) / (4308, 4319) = 1.3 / 7.17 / 6.61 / 6.95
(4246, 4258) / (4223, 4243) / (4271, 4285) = -1.0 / 6.75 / 6.58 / 6.68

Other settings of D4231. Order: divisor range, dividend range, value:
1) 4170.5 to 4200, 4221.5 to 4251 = 1.07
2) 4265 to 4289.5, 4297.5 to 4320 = 0.89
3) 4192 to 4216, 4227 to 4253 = 1.10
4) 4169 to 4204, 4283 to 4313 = 0.90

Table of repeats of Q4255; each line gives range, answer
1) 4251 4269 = 7.11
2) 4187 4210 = 6.52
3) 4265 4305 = 6.45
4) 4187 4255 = 6.84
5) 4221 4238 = 6.51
